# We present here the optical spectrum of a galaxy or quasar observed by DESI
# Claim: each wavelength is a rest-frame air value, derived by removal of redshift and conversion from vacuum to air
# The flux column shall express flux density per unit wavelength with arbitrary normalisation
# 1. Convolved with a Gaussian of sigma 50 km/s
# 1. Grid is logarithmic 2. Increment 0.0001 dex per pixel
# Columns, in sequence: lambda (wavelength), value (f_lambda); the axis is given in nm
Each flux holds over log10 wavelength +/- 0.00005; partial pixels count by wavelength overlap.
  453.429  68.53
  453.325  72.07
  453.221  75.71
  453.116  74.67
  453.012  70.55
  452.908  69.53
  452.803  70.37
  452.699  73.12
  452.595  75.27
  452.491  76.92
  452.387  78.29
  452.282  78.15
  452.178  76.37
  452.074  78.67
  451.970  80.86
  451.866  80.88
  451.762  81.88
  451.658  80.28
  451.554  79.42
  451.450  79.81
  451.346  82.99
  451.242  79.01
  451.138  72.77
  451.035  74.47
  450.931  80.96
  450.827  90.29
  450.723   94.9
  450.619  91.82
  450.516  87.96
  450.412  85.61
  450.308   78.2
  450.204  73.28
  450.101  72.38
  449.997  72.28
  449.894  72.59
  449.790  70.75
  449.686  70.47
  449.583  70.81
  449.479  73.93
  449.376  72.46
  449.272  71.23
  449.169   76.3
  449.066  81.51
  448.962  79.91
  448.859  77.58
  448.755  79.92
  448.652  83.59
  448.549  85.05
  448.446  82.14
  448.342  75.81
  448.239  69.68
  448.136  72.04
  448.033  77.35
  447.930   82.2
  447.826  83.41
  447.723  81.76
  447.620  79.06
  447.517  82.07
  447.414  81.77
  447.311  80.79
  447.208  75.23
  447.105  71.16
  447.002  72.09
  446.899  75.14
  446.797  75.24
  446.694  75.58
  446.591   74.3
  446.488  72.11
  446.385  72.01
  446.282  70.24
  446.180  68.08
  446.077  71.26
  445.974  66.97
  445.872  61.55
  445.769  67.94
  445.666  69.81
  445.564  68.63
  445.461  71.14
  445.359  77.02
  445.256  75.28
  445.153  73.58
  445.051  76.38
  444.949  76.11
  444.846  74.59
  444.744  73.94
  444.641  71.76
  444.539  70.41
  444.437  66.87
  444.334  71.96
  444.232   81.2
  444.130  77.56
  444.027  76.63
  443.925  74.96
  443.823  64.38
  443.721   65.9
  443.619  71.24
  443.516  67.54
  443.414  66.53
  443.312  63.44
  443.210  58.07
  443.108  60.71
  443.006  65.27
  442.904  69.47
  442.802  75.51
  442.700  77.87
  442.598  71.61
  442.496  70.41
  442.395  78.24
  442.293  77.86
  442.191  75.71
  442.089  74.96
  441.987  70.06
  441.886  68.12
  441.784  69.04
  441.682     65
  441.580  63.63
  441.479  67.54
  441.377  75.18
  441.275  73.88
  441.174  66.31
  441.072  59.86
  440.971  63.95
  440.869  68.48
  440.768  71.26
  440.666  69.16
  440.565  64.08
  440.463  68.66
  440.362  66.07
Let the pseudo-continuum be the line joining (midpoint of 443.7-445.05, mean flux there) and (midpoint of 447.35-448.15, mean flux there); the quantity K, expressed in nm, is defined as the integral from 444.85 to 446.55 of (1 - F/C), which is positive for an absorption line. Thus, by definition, 0.10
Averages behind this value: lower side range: 73.1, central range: 71.2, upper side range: 80.3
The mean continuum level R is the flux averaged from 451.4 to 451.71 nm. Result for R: 79.8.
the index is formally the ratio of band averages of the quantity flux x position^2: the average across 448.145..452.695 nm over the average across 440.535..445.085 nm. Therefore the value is 1.15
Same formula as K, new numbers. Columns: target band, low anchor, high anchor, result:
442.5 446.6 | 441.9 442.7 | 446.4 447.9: 0.26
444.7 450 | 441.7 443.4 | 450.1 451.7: 0.14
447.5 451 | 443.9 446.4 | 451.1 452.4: -0.10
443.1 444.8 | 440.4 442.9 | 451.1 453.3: 0.04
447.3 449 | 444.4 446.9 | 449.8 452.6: -0.10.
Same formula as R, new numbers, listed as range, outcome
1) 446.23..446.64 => 72.2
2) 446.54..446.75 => 74.8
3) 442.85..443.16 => 65.2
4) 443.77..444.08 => 71.9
